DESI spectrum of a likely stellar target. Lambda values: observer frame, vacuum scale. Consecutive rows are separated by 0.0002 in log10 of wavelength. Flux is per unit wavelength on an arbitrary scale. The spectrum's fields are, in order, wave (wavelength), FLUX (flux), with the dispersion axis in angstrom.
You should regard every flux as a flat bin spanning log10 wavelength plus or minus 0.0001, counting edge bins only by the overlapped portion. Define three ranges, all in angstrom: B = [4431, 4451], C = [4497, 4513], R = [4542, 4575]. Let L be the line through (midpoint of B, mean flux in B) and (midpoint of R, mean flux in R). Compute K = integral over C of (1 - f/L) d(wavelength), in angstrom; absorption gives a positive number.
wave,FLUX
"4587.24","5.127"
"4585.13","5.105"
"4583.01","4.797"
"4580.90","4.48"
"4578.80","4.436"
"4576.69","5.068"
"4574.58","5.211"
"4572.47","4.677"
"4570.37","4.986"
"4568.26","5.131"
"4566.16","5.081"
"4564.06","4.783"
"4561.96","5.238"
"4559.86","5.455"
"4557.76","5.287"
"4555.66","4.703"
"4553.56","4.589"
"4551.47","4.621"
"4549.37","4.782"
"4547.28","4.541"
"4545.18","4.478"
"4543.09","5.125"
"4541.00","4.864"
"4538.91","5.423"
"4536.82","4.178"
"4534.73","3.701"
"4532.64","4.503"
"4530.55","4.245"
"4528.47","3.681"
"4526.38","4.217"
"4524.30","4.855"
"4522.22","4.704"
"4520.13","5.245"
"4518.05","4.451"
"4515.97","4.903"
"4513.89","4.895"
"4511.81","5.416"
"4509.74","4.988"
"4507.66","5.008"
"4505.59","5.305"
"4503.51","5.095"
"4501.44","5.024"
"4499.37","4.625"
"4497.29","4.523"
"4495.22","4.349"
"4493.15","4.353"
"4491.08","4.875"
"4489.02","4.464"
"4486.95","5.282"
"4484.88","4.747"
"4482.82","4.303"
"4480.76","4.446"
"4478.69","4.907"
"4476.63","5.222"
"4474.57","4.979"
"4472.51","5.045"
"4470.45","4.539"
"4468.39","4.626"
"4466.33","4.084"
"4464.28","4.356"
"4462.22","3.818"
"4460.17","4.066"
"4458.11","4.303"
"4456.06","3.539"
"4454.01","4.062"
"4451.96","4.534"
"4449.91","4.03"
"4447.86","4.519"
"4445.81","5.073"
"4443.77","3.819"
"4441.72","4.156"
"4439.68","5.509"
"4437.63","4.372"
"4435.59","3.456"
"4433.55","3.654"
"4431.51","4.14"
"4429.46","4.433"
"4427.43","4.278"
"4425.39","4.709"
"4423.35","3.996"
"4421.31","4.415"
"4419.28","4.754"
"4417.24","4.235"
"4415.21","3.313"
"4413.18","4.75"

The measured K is -1.4 angstrom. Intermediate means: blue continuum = 4.28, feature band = 5.02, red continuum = 4.91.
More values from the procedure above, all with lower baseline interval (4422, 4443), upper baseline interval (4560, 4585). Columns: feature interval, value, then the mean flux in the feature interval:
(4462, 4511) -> -2.2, 4.73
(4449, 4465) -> 1.1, 4.08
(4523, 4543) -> 1.2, 4.45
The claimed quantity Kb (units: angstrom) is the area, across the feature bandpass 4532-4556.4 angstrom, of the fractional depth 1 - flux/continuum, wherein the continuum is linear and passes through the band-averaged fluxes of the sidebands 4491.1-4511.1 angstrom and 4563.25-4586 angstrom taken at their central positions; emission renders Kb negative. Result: 1.2 angstrom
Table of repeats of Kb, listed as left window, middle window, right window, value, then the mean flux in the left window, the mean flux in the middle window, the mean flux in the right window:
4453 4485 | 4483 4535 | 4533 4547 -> -2.0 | 4.43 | 4.71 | 4.62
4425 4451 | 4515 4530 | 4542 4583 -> 0.4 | 4.31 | 4.57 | 4.88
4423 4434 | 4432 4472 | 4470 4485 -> 2.3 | 4.24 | 4.25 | 4.79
